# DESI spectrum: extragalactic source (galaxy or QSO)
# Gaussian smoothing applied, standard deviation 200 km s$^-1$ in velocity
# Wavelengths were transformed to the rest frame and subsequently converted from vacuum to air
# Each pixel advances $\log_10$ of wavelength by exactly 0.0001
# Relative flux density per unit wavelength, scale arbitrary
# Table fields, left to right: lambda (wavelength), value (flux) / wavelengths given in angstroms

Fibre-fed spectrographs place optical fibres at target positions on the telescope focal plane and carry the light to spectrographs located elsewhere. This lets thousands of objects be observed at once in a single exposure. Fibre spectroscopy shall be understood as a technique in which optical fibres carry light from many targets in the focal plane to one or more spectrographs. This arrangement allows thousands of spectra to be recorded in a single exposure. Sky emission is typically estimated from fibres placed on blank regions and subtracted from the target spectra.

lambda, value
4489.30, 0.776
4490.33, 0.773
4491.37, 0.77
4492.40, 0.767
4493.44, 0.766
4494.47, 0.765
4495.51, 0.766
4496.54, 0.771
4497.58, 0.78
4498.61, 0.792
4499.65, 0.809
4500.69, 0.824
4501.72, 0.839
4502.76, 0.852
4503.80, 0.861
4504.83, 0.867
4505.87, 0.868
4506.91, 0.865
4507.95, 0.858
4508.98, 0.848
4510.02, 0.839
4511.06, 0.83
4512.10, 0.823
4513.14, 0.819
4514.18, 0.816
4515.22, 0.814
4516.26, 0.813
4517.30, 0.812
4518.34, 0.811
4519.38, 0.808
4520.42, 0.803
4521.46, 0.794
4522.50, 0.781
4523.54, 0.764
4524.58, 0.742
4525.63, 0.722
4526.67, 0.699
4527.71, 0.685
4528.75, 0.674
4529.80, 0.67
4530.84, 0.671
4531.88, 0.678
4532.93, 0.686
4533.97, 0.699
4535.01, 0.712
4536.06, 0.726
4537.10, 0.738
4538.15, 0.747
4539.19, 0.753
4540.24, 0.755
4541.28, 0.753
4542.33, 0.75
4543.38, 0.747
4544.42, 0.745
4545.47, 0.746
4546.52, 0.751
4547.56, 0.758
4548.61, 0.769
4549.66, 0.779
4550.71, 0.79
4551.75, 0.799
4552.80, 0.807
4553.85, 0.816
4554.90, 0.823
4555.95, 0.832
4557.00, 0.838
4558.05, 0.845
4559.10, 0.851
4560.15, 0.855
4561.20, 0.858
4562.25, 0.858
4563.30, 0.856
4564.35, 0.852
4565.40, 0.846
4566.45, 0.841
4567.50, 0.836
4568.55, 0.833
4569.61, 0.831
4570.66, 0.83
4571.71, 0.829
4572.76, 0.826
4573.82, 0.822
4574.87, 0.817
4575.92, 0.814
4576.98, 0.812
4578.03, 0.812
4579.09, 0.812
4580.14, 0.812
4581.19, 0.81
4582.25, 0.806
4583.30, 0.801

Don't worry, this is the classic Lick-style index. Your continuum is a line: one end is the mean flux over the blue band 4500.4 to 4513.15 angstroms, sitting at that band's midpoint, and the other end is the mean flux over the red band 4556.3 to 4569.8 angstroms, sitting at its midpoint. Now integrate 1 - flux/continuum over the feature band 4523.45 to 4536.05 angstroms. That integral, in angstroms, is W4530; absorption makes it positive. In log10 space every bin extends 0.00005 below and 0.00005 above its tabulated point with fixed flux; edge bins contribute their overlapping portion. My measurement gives 2.2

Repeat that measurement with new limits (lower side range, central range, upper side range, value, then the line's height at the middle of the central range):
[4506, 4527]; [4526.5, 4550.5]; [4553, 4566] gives 2.8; 0.825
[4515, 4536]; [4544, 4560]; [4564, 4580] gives -0.2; 0.79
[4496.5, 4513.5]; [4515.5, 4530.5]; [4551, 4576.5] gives 1.4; 0.834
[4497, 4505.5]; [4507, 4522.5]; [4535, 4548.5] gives -0.4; 0.801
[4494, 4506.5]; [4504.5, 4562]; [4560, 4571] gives 3.5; 0.831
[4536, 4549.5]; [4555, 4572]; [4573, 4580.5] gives -1.2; 0.79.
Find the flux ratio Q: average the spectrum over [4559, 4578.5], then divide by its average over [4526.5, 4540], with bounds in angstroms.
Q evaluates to 1.19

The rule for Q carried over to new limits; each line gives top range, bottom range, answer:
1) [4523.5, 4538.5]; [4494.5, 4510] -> 0.85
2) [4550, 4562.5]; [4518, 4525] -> 1.05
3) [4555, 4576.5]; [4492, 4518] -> 1.02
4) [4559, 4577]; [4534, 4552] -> 1.11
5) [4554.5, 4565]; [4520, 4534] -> 1.18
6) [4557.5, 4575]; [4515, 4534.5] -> 1.13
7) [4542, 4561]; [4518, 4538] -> 1.09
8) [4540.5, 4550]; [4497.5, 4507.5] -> 0.90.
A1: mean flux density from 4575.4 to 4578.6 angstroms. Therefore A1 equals 0.811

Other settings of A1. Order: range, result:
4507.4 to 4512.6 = 0.84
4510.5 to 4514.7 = 0.821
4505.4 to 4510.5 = 0.856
